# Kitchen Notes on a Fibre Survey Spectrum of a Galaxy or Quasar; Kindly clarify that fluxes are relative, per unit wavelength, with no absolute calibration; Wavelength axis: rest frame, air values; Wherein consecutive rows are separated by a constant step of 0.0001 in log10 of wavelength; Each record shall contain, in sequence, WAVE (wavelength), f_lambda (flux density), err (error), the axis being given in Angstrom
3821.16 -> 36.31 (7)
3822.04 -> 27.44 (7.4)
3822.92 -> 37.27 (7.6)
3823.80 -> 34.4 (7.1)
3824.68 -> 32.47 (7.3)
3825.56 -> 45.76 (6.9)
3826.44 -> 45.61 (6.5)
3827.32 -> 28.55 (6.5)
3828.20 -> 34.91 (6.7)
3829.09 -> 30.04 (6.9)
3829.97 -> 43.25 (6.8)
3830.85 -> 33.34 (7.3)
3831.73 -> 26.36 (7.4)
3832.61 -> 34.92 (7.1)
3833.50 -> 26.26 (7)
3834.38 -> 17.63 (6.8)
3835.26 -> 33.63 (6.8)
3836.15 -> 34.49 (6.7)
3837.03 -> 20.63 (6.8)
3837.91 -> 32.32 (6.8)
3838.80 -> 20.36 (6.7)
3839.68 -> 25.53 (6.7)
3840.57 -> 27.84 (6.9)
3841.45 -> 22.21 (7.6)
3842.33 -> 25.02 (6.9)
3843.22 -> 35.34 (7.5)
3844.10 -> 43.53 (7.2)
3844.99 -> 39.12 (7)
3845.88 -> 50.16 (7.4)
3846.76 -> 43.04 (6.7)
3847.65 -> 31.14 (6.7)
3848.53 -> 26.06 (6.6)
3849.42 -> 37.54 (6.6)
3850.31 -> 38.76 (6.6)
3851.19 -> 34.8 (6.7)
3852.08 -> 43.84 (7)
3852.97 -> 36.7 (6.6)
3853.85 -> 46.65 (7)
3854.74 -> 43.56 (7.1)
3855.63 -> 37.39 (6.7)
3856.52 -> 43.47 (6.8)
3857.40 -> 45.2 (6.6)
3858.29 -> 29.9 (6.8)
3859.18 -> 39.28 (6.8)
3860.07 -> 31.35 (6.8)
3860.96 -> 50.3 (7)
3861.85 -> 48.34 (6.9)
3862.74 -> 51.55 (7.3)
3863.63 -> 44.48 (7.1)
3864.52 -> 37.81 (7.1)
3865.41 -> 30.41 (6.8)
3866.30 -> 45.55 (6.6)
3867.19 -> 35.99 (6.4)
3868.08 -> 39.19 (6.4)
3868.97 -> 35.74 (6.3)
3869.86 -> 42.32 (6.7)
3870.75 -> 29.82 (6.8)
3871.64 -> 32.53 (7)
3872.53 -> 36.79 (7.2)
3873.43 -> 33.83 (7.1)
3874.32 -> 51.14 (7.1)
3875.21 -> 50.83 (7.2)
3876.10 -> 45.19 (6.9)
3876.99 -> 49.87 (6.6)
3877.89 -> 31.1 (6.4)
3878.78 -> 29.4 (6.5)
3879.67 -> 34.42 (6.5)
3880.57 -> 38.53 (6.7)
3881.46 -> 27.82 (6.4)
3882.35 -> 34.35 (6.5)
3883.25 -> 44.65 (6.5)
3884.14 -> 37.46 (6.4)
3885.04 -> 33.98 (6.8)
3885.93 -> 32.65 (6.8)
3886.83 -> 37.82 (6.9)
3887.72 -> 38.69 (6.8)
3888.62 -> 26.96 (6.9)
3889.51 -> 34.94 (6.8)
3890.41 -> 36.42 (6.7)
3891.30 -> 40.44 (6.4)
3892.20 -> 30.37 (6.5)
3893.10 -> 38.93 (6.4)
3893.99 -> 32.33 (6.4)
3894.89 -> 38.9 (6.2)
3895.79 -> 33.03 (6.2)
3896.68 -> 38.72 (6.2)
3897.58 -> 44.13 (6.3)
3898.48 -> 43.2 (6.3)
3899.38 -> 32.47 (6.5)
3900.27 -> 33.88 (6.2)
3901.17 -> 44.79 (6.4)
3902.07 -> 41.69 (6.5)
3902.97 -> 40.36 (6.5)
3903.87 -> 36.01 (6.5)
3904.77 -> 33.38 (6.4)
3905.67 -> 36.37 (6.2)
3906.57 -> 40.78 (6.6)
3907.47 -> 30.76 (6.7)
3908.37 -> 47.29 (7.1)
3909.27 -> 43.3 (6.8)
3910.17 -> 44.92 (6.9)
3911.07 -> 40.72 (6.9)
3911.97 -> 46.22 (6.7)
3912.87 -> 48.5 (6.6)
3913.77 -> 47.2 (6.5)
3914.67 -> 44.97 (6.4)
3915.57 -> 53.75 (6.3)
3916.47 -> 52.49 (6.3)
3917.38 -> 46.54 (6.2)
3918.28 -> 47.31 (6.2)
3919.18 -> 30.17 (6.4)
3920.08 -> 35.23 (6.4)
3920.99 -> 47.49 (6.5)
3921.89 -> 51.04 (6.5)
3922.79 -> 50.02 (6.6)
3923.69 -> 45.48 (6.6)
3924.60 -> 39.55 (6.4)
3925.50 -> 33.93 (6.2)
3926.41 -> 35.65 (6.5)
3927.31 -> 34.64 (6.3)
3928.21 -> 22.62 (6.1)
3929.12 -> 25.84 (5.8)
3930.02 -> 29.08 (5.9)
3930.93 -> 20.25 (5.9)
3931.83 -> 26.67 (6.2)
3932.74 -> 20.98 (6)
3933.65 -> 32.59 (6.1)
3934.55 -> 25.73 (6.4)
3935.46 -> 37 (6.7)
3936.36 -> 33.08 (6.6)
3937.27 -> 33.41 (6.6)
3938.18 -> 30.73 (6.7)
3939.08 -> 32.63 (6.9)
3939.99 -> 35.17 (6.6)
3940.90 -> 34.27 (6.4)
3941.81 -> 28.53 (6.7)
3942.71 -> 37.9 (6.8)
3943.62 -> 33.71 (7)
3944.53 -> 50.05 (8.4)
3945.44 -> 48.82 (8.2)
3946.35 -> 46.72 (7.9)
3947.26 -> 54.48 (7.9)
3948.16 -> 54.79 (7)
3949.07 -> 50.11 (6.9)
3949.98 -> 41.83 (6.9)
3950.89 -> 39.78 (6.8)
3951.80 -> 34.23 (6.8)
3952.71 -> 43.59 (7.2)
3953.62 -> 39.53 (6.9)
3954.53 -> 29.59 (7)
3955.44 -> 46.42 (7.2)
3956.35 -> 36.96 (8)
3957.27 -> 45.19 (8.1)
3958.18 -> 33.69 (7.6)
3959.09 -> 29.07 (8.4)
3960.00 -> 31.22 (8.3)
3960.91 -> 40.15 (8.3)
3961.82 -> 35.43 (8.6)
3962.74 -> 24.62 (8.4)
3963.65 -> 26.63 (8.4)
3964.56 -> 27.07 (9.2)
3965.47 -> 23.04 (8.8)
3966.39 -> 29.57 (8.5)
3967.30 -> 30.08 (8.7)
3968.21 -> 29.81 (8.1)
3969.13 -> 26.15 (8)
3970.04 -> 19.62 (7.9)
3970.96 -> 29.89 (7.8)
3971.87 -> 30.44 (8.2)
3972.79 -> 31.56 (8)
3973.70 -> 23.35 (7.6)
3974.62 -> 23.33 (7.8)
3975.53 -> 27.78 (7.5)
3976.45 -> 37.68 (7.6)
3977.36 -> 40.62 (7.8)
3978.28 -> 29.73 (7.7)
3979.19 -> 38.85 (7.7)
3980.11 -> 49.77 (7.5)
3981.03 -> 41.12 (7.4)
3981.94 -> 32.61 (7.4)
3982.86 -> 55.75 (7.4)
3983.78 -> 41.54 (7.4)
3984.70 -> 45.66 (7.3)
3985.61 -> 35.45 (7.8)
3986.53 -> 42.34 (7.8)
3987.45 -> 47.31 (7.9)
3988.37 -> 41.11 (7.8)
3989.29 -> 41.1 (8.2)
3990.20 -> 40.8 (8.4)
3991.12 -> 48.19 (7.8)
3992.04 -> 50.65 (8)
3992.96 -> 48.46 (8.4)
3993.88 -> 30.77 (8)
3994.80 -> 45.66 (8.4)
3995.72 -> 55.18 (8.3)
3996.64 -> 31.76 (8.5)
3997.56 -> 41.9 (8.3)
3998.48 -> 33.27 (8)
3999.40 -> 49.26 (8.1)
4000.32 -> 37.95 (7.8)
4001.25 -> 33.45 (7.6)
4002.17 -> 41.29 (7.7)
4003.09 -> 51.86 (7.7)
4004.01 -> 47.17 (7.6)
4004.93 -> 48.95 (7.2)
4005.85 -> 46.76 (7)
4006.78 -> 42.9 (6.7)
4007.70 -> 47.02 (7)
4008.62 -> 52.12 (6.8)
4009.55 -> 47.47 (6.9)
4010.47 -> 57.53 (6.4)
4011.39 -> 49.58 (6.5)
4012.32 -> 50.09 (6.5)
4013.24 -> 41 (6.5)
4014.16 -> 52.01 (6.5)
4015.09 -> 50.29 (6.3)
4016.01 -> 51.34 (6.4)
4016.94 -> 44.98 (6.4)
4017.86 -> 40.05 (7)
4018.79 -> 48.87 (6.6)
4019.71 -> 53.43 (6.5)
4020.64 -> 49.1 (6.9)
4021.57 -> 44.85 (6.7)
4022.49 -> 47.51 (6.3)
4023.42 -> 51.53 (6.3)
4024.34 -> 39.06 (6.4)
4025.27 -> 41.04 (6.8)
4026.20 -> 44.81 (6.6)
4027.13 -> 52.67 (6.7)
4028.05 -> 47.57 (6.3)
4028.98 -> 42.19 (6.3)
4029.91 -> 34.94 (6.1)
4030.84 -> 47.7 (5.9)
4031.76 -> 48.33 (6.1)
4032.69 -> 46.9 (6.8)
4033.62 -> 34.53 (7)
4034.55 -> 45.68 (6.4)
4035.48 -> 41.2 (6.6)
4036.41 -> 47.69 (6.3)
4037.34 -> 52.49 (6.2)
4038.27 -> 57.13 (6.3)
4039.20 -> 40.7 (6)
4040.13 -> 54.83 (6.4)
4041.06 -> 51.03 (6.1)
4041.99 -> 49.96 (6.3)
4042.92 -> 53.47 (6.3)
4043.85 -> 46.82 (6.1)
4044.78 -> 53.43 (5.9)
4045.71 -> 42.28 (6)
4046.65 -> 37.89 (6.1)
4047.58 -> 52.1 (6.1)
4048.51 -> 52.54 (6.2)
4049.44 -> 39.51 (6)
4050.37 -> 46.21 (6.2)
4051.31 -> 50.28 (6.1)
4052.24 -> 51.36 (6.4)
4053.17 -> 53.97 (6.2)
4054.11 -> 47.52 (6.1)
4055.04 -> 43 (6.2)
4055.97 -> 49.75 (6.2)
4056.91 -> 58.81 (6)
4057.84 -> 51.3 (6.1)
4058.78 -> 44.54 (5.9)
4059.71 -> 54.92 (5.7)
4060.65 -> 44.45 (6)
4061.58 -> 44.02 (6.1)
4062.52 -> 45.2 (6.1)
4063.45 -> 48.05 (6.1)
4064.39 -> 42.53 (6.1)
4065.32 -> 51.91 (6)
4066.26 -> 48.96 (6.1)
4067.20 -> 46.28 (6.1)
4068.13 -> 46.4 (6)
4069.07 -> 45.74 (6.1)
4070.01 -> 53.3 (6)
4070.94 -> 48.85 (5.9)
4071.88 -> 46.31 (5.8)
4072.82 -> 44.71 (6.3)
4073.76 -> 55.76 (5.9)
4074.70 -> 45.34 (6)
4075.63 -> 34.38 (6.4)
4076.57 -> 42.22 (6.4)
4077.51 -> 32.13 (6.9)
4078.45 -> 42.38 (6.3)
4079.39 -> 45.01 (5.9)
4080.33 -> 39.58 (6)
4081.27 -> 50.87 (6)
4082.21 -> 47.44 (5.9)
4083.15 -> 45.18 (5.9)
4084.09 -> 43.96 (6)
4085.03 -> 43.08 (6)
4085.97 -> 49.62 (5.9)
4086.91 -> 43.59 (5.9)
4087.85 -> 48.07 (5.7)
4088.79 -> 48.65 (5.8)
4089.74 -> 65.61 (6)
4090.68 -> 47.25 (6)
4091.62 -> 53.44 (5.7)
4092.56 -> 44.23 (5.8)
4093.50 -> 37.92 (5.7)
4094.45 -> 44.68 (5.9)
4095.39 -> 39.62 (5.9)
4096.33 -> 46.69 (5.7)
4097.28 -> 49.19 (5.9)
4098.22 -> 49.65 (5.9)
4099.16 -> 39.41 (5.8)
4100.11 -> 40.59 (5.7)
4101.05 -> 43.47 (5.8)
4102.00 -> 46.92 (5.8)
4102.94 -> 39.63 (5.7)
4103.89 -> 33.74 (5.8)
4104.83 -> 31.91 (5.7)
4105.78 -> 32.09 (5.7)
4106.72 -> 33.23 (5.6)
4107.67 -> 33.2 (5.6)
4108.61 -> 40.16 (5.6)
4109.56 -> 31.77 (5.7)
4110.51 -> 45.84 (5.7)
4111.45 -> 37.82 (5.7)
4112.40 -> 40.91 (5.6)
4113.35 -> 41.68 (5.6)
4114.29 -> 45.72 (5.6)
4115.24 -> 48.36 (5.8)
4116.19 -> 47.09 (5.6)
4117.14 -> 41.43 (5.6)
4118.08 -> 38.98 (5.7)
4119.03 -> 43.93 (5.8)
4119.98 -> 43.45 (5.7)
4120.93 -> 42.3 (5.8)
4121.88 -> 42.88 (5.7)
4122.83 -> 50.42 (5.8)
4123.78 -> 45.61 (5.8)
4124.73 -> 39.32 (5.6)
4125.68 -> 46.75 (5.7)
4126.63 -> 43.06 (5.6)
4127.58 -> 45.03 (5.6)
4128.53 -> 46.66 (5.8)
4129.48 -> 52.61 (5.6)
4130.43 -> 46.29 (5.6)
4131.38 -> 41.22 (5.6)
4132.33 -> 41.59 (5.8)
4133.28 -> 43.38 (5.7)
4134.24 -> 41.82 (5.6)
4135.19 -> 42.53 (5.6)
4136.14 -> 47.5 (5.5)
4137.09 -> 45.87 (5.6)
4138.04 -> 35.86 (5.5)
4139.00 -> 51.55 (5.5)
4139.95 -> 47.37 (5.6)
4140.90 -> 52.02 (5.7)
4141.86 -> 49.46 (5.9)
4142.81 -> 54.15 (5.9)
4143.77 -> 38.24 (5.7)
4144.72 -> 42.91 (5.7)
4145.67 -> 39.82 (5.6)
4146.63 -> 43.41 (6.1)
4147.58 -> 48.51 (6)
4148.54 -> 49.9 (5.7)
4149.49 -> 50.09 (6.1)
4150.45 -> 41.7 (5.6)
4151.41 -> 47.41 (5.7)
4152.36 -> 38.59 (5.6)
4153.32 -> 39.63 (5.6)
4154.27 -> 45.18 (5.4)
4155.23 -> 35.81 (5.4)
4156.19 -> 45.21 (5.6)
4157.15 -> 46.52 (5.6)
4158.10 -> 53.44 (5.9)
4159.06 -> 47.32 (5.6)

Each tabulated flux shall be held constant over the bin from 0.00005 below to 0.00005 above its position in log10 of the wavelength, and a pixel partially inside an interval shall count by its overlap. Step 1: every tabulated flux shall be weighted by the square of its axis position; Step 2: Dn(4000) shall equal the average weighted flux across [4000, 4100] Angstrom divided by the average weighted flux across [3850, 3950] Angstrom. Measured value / 1.30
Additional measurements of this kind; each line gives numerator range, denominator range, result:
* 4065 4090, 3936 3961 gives 1.26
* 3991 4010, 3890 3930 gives 1.16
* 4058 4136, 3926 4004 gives 1.29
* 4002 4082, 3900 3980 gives 1.35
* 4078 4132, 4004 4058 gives 0.95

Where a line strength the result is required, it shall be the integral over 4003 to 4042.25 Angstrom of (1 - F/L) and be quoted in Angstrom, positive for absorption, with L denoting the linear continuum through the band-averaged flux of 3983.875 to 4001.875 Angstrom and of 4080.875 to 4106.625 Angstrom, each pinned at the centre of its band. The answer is -4.1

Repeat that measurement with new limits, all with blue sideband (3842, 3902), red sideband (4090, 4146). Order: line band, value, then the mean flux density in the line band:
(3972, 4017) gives -2.0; 42.7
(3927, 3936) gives 2.7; 27.5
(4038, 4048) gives -1.7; 48.9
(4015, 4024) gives -1.5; 48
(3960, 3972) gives 3.4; 28.7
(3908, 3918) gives -2.0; 46.9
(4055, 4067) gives -1.8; 48.4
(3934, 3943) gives 1.6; 32.8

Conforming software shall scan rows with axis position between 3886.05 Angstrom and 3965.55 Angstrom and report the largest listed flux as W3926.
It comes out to 54.79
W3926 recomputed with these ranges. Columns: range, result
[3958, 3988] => 55.75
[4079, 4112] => 65.61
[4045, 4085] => 58.81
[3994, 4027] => 57.53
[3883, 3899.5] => 44.65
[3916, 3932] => 52.49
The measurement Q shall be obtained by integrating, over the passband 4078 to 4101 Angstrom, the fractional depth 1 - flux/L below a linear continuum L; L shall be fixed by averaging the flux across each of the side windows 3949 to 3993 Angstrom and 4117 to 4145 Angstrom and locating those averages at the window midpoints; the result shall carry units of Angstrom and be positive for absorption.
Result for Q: -1.8 Angstrom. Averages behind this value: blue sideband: 36.3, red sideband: 44.9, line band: 46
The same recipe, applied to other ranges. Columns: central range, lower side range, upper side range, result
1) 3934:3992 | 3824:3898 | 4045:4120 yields 5.2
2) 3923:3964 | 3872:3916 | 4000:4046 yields 6.0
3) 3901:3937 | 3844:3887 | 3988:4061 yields 2.6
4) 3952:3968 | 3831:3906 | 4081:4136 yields 2.3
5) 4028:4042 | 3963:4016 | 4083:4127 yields -1.7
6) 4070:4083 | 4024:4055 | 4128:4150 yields 0.5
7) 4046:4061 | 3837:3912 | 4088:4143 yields -2.3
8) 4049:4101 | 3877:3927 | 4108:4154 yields -4.3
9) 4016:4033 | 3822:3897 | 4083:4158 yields -2.0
